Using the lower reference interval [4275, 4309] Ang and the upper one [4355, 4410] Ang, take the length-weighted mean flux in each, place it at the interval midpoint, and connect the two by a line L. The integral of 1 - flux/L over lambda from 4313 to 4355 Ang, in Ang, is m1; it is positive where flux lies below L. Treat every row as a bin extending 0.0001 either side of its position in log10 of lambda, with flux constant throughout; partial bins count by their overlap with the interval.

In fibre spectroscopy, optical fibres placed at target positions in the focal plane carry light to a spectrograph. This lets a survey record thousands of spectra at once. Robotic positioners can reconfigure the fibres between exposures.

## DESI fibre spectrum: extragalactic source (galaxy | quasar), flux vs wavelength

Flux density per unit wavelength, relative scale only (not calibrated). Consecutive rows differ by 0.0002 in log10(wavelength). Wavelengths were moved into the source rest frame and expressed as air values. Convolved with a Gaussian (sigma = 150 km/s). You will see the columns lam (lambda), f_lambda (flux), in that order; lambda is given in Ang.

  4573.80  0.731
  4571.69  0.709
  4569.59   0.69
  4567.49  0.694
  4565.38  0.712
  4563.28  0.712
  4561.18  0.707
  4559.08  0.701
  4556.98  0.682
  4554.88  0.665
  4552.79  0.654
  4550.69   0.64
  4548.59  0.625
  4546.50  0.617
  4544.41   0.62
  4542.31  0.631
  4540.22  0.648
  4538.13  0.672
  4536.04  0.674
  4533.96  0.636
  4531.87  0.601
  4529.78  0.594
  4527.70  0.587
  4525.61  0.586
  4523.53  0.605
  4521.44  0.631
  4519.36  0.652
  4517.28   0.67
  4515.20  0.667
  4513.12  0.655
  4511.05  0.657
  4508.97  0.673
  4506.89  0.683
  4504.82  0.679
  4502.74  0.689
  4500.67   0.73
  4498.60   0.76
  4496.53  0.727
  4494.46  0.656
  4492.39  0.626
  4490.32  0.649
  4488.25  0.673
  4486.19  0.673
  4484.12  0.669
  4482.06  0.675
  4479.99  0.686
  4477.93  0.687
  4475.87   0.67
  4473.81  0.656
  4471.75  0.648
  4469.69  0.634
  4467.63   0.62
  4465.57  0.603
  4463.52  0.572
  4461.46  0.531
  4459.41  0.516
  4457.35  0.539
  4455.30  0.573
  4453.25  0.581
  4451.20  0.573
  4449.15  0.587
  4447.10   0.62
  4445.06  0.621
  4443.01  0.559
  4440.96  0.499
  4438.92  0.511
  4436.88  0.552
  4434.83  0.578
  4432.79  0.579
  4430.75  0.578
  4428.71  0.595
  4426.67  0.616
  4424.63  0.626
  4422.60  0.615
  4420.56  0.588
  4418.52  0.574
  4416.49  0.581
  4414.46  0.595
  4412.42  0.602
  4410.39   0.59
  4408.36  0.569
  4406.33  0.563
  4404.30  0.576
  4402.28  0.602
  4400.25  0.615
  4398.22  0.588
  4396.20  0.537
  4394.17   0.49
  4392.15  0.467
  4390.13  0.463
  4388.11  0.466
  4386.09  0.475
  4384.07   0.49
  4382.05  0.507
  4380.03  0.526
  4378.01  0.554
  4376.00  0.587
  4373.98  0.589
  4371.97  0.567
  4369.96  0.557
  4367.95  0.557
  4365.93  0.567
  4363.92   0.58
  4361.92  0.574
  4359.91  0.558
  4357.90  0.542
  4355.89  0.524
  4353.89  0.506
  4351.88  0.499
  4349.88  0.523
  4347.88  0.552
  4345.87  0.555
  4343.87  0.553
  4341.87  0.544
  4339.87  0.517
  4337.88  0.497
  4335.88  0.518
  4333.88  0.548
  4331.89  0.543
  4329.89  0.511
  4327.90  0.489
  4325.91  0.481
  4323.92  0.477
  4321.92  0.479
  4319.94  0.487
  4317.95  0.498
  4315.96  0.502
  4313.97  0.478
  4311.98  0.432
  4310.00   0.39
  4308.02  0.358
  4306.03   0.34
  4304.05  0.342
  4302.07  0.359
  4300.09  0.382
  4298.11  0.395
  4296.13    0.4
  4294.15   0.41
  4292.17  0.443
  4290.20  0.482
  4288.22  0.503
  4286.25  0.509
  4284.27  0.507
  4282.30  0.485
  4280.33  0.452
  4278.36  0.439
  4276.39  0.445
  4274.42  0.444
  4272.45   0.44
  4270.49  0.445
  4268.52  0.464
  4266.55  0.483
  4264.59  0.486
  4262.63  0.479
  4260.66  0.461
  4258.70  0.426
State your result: -2.7 Ang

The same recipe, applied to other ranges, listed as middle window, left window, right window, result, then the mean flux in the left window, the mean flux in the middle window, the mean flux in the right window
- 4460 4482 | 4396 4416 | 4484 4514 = 0.74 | 0.586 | 0.63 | 0.68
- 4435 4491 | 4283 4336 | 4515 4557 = -2.85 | 0.453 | 0.606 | 0.634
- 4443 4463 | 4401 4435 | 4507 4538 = 1.17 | 0.59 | 0.571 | 0.637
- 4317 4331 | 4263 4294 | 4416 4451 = 0.32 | 0.467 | 0.489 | 0.581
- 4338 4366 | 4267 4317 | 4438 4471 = -3.18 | 0.434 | 0.54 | 0.572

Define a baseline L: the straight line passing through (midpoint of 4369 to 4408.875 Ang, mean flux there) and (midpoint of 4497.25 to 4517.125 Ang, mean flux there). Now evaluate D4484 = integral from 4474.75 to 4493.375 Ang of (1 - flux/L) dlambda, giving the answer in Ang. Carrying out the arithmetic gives -0.3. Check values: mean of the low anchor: 0.539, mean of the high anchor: 0.688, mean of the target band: 0.668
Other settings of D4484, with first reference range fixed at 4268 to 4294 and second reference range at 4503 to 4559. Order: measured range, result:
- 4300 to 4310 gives 2.6 Ang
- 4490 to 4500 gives -1.1 Ang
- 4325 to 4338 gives -0.3 Ang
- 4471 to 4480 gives -1.0 Ang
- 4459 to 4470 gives 0.3 Ang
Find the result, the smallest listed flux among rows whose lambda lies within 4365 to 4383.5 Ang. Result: 0.507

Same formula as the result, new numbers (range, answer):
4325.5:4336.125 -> 0.481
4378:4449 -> 0.463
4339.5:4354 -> 0.499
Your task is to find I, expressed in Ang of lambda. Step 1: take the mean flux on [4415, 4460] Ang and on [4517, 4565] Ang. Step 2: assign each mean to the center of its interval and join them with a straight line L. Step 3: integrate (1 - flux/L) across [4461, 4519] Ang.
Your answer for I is -4.9 Ang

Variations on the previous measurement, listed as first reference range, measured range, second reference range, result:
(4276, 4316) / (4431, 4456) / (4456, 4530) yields 0.9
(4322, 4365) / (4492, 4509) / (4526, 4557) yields -2.3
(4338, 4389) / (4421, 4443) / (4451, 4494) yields 0.6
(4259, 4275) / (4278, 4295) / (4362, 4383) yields 0.3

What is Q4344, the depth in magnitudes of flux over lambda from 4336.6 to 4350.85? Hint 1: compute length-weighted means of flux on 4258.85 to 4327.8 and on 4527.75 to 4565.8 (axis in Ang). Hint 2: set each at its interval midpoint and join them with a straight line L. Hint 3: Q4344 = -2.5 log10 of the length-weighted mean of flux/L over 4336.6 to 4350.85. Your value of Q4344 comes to -0.10 mag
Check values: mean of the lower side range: 0.447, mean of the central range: 0.534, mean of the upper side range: 0.653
